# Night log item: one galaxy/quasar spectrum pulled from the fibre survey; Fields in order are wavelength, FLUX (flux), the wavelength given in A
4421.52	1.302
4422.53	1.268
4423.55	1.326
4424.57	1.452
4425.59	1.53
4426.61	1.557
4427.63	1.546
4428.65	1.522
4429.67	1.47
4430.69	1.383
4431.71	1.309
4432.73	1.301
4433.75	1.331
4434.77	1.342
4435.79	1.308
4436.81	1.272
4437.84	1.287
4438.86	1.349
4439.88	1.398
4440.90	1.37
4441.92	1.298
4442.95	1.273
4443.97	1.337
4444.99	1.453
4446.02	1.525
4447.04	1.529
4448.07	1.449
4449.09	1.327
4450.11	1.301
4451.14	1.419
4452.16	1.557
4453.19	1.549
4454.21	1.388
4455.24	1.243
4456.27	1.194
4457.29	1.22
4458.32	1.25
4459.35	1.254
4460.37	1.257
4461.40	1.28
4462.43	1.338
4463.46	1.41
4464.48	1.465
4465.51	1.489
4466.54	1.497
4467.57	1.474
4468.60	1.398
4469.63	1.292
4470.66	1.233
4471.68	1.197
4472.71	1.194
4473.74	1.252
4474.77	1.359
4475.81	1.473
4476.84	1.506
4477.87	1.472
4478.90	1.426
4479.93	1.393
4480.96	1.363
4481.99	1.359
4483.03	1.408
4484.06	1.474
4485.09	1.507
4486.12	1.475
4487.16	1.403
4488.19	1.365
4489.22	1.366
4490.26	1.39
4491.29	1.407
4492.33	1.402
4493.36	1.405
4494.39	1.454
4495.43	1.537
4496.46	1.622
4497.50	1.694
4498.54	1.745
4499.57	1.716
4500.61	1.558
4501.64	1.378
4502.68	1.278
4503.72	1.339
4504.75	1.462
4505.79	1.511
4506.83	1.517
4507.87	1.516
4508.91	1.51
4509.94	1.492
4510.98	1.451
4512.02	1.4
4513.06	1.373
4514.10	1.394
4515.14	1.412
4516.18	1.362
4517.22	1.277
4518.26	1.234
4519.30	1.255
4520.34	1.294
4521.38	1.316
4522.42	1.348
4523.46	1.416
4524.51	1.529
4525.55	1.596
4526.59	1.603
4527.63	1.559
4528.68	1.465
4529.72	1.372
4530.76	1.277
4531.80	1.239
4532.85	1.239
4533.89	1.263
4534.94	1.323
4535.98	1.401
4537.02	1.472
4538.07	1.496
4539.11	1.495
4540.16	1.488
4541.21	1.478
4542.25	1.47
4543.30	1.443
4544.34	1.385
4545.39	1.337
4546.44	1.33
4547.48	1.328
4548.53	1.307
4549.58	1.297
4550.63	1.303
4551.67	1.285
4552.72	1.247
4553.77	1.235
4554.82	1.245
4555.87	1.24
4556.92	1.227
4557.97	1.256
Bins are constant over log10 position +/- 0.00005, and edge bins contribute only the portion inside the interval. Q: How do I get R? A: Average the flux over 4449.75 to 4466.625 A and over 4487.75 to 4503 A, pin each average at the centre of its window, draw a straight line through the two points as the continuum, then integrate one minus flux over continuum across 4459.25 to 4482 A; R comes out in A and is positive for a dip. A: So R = 0.6 A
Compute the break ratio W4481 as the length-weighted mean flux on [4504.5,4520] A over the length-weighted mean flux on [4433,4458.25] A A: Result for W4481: 1.03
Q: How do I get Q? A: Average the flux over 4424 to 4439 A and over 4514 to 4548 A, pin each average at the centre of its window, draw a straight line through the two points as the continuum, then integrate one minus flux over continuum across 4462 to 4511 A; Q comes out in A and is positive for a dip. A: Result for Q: -1.5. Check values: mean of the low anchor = 1.4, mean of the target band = 1.44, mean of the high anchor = 1.39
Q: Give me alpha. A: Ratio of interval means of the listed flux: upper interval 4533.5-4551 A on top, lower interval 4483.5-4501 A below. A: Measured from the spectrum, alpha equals 0.9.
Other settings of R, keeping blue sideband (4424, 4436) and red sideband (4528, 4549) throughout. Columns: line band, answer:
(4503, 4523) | 0.0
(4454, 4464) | 0.9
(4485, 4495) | -0.1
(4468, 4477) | 0.6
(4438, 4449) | 0.2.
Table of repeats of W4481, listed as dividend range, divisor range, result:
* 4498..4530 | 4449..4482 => 1.06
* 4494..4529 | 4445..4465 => 1.07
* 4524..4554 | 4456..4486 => 1.02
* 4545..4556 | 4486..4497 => 0.90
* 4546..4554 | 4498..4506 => 0.86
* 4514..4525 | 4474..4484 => 0.95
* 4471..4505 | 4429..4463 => 1.06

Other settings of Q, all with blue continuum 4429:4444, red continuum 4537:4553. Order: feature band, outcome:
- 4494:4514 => -2.0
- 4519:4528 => -0.4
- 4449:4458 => -0.1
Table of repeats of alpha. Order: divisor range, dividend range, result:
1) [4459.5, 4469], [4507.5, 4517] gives 1.02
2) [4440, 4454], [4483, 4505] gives 1.04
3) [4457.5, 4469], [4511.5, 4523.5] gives 0.98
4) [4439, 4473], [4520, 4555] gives 1.01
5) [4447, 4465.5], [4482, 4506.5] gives 1.08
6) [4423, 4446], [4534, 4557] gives 0.98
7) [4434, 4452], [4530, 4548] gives 1.01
